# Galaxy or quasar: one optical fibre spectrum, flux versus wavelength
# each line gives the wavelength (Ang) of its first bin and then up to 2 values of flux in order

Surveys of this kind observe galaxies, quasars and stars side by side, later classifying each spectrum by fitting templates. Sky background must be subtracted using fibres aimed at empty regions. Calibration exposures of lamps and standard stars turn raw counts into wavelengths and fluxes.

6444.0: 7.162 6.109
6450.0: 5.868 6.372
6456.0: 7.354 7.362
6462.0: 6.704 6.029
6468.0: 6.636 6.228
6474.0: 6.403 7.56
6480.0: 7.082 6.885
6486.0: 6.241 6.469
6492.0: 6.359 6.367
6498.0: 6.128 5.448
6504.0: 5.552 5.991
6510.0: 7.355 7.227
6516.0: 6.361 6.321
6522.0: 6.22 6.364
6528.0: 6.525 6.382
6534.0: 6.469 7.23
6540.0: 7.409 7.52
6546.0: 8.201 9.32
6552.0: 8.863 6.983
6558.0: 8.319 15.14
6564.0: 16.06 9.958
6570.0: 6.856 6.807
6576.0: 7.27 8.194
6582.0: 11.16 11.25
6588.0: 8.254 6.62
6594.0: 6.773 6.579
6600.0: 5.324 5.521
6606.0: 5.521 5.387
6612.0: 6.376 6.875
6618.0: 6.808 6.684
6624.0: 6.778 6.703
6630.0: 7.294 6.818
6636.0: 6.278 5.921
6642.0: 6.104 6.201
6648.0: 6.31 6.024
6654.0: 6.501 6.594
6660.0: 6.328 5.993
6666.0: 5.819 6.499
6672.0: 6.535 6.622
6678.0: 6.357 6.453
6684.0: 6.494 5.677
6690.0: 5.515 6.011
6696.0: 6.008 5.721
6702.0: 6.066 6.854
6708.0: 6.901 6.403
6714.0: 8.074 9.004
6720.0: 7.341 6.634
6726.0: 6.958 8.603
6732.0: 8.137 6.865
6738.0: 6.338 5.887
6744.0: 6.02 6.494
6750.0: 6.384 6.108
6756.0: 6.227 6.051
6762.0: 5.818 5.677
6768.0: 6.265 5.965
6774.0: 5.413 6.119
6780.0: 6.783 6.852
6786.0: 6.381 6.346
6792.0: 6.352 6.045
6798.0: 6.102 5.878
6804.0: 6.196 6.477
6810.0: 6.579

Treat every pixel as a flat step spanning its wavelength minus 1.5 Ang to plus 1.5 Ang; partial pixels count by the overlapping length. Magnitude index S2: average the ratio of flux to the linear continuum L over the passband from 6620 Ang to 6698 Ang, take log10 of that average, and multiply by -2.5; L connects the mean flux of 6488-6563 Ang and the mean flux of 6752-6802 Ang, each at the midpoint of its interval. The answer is 0.06 mag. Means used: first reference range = 7.28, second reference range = 6.14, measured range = 6.32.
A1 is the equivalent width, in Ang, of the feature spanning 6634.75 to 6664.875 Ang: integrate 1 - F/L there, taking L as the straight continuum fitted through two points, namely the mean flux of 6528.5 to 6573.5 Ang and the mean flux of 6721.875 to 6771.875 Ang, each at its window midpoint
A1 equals 5.5 Ang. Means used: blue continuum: 8.76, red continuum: 6.5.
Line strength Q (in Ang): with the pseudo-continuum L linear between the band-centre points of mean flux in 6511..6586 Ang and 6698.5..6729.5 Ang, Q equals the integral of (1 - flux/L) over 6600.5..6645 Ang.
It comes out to 8.3 Ang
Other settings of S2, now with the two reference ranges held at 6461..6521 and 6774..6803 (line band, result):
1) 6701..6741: -0.144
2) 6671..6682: -0.025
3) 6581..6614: -0.113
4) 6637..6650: 0.040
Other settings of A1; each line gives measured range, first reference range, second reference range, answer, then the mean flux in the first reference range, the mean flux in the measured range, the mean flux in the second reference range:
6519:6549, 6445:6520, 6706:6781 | -2.2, 6.5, 7.01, 6.66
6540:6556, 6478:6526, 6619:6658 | -4.2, 6.41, 8.14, 6.48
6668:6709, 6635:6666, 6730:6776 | -0.2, 6.2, 6.25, 6.27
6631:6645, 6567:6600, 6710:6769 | 2.3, 7.95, 6.31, 6.77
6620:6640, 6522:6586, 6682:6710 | 1.7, 8.6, 6.66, 6.15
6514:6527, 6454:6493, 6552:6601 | 2.3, 6.72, 6.36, 8.88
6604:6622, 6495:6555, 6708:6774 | 1.5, 6.88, 6.24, 6.7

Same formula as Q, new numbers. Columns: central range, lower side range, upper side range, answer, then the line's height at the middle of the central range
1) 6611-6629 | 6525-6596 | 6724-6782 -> 2.6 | 7.88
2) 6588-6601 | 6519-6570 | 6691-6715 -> 2.1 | 7.82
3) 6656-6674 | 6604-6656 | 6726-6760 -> 0.5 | 6.47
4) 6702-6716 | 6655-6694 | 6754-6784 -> -1.9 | 6.18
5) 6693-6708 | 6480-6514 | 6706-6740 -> 2.1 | 7.26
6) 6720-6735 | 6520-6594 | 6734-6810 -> -1.9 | 6.66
